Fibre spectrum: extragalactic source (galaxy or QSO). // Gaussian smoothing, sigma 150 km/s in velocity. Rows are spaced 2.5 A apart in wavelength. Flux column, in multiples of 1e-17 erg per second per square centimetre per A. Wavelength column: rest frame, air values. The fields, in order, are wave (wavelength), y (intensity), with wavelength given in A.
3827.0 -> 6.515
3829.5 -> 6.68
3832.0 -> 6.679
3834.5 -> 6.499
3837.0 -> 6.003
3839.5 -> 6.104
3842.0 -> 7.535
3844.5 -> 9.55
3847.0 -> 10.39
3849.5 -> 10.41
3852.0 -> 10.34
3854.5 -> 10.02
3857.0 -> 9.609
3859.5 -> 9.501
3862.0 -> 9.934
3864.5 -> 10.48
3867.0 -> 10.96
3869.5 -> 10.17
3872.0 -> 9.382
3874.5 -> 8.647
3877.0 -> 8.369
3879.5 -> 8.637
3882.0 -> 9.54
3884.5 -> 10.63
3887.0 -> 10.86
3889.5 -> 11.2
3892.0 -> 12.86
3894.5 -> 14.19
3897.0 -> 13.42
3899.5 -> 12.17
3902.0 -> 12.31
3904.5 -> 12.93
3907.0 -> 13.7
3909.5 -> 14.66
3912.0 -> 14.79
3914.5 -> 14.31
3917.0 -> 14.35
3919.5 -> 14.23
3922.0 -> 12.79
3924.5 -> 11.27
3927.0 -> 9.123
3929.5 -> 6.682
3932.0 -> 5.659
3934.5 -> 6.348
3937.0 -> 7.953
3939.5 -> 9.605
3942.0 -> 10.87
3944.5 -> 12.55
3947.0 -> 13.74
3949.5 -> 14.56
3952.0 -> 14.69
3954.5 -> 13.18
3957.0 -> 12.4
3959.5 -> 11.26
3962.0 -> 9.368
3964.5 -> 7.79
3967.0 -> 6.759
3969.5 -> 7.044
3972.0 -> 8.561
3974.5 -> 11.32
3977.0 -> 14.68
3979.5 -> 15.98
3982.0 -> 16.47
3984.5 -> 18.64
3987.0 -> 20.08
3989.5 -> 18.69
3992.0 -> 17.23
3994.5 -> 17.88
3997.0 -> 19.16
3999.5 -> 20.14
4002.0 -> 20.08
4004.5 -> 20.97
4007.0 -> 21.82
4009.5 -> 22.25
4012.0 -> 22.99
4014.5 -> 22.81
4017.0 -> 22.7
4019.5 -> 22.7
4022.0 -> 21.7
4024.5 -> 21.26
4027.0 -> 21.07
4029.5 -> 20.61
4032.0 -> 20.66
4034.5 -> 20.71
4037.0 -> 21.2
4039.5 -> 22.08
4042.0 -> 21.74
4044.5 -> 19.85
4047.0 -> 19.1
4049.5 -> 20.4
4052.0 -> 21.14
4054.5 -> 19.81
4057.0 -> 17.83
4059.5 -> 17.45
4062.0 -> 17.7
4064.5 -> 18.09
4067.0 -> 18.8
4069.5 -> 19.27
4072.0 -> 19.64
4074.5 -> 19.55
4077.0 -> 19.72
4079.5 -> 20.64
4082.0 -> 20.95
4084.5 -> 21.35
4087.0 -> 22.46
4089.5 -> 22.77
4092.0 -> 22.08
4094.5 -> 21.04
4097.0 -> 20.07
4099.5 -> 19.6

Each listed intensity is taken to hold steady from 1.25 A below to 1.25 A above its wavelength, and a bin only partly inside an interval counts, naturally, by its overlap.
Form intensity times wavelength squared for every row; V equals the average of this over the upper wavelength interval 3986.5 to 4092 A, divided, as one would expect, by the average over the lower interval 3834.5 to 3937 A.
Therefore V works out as 2.1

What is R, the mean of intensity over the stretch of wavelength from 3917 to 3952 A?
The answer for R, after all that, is 10.7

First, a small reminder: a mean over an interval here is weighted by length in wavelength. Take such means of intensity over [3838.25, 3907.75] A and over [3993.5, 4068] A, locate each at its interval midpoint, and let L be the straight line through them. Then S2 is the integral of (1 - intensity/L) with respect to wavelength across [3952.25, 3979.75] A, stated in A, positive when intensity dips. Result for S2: 9.50 A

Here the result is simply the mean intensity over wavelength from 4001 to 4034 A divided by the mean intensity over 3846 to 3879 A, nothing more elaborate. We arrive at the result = 2.20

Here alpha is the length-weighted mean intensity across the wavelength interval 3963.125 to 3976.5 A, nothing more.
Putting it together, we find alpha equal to 8.66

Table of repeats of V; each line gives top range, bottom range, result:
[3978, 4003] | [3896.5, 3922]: 1.40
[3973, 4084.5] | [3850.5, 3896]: 2.07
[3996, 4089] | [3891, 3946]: 1.88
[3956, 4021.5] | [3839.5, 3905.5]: 1.69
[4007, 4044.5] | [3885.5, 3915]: 1.77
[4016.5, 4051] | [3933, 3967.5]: 2.03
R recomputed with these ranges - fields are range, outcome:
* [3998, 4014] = 21.4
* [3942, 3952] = 13.4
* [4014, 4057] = 21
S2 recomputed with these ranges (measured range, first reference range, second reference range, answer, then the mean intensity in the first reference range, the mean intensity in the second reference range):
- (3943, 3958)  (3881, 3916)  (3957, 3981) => -3.3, 12.7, 10.5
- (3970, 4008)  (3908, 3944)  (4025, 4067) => -3.4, 11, 20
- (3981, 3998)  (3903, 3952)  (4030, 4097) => -3.0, 11.7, 20.2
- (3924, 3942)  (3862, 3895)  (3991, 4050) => 7.8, 10.4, 20.9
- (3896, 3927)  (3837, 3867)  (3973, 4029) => 0.4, 9.36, 19.5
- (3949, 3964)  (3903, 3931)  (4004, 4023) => 3.8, 12.6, 22.3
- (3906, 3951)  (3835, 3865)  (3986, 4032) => 9.7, 9.06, 20.8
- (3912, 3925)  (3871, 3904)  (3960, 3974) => -4.8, 11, 8.27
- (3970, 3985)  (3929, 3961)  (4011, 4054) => 1.1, 10.8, 21.3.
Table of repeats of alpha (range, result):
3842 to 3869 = 10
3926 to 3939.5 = 7.34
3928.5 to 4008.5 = 13.6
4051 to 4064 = 18.7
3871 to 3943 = 11.1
